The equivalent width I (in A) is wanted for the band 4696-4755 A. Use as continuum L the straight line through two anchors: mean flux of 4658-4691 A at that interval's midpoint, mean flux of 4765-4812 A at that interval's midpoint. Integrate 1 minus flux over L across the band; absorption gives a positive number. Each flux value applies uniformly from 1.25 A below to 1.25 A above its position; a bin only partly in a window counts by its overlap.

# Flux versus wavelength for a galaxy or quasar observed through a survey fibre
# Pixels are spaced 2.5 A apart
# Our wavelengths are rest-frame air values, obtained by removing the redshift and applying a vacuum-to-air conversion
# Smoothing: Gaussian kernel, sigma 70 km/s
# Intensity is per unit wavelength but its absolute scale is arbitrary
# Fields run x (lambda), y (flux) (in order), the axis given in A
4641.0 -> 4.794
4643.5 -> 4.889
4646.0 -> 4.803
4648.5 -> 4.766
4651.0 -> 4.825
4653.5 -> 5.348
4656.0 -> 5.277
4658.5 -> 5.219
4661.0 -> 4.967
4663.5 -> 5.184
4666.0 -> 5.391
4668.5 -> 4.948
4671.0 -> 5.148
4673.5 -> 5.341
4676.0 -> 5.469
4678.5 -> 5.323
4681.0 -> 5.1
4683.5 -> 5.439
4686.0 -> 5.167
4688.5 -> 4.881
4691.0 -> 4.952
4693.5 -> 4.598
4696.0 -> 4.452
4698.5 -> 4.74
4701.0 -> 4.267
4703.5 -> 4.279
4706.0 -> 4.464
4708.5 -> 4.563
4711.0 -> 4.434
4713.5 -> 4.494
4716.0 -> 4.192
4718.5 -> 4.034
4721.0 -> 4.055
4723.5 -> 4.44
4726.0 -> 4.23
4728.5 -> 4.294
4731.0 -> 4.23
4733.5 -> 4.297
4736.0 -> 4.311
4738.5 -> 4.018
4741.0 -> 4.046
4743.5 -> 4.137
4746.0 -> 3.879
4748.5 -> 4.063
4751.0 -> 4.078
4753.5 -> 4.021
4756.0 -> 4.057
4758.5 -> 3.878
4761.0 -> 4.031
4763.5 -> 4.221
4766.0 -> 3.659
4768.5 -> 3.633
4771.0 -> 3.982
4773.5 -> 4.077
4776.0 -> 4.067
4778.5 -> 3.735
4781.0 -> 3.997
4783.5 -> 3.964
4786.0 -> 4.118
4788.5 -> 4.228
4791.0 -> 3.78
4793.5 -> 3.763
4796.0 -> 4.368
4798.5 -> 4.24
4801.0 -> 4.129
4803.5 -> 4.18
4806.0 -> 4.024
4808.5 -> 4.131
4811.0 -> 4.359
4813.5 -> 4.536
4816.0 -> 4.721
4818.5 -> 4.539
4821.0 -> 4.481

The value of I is 5.32 A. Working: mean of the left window 5.19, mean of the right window 4.02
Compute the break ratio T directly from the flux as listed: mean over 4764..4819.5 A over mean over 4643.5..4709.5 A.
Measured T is 0.83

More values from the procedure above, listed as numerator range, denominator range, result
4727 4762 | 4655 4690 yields 0.79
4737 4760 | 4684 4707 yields 0.86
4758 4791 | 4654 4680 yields 0.76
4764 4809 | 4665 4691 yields 0.77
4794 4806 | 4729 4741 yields 0.99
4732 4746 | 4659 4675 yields 0.80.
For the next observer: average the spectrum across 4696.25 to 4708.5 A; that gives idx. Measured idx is 4.45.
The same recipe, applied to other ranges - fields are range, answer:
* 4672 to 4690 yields 5.24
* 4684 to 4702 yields 4.76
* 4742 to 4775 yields 3.98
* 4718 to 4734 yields 4.23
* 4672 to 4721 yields 4.73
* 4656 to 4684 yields 5.23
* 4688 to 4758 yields 4.29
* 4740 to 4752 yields 4.04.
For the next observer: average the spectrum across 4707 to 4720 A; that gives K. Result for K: 4.34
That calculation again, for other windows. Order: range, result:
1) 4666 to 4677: 5.24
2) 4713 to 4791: 4.07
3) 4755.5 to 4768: 3.94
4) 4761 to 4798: 3.98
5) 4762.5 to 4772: 3.86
